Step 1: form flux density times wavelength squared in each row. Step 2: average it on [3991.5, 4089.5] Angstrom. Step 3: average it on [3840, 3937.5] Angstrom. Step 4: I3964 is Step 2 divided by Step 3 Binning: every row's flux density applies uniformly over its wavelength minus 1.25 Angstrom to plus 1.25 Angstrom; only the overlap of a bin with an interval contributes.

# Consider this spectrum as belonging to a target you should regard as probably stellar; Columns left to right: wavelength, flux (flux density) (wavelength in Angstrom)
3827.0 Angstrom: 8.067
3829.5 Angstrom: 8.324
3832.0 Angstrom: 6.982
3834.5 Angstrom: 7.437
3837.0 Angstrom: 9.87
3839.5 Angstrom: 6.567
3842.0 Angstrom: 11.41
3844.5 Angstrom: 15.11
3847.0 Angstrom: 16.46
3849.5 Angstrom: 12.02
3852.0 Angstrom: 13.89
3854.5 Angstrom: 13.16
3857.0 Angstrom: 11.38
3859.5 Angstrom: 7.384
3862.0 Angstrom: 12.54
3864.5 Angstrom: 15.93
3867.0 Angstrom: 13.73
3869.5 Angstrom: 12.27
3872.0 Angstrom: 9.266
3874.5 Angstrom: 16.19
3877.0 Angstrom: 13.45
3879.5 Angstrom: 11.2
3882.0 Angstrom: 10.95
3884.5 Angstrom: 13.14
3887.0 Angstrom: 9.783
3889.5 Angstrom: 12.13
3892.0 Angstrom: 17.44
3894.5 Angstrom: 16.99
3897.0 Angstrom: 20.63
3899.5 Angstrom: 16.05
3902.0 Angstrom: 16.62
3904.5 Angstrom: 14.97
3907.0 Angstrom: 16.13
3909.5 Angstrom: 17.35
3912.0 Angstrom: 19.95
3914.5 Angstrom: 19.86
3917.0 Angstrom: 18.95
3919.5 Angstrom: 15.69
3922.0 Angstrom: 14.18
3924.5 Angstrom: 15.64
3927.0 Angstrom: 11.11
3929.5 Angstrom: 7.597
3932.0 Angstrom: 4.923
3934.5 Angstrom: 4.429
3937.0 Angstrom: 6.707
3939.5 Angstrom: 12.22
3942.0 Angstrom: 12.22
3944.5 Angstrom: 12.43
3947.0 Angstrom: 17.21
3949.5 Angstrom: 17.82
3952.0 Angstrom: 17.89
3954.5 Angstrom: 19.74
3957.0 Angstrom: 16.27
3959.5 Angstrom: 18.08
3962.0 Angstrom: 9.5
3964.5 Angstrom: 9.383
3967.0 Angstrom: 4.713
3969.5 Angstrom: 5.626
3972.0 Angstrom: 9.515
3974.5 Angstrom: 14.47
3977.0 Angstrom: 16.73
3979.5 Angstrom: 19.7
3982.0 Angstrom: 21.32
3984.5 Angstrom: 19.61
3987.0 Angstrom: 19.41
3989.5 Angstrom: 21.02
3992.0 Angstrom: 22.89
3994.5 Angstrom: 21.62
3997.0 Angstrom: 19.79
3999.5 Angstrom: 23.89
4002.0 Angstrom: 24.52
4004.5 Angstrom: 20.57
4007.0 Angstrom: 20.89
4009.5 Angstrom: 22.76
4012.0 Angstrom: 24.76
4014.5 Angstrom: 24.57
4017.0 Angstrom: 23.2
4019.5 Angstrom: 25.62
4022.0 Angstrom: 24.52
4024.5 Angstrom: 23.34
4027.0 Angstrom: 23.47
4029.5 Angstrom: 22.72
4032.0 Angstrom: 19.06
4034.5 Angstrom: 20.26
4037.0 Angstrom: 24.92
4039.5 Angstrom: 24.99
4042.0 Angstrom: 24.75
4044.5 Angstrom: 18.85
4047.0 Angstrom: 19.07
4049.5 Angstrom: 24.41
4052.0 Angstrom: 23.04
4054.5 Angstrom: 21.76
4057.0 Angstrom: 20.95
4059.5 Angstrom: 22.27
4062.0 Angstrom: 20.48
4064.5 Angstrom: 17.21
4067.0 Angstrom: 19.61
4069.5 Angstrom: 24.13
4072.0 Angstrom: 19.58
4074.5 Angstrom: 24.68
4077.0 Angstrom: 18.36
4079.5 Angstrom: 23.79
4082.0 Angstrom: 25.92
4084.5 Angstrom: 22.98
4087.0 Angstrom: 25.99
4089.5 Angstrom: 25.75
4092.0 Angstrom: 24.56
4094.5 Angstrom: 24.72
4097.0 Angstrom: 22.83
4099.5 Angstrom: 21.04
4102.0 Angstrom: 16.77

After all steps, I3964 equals 1.80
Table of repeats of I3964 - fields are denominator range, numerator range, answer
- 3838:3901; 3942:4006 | 1.35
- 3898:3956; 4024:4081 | 1.62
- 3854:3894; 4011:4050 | 1.98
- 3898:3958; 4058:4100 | 1.69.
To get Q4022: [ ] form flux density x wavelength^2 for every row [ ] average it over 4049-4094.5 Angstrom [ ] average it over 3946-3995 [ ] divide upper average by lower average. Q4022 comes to 1.48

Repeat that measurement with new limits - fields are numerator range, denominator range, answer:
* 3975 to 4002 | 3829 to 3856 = 2.00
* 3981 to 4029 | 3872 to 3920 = 1.54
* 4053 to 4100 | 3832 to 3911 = 1.89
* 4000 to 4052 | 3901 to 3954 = 1.71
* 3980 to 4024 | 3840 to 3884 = 1.90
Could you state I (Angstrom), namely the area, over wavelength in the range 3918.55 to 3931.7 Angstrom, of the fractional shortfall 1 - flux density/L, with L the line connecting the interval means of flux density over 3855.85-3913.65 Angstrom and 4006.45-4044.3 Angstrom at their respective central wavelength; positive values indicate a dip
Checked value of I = 3.55 Angstrom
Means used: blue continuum 14.2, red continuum 23.2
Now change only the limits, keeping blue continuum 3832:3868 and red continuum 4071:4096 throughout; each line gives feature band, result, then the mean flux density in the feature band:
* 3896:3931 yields -2.46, 15.9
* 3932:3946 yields 6.02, 9.32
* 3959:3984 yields 7.05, 12.9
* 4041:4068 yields 1.28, 21.1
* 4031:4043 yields -0.86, 22.8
